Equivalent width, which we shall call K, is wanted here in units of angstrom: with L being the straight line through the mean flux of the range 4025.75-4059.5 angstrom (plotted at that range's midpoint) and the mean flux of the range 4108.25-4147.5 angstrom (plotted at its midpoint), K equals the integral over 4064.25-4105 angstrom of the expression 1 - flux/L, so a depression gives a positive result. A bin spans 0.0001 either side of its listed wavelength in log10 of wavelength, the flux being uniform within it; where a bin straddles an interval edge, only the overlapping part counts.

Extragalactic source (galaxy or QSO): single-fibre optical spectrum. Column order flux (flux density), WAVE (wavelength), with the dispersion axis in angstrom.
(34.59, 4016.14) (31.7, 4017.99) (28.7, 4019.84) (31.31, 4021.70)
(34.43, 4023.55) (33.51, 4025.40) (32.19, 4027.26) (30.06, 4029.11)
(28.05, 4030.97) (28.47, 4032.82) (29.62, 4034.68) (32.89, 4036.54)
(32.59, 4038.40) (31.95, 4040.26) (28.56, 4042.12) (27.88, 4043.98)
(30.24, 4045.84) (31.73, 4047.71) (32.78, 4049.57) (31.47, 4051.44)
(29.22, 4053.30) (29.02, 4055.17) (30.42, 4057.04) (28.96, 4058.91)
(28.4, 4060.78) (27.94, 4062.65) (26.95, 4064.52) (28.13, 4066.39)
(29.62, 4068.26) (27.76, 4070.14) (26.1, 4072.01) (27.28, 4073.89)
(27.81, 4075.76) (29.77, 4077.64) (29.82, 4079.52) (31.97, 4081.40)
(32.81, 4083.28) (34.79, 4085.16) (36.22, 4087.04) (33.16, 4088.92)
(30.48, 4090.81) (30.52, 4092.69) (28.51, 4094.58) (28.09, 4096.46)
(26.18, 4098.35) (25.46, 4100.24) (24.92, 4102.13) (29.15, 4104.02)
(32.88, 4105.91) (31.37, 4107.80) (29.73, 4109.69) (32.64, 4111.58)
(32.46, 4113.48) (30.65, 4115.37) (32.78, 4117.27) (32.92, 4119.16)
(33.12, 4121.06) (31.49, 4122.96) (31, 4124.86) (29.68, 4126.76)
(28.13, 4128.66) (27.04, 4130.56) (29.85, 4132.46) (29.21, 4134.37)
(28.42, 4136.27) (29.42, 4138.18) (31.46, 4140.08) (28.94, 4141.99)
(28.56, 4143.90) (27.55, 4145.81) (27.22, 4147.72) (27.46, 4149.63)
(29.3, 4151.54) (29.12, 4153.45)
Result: 1.2 angstrom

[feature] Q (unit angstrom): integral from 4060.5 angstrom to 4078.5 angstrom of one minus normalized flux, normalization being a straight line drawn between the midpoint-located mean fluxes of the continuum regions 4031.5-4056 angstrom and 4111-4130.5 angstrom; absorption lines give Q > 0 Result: 1.6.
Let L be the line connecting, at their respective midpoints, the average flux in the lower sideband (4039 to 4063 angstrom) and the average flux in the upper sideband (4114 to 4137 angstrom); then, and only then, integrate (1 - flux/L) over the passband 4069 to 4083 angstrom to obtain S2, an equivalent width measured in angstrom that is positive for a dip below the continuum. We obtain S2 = 0.6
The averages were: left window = 30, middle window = 28.8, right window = 30.4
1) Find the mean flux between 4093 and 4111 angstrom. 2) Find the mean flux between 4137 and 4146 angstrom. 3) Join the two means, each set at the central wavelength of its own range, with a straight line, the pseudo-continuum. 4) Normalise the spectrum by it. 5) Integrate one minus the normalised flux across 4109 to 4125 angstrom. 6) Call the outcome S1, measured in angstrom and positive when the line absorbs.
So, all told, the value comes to -1.7 angstrom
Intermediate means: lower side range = 28.6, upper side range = 29.3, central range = 31.9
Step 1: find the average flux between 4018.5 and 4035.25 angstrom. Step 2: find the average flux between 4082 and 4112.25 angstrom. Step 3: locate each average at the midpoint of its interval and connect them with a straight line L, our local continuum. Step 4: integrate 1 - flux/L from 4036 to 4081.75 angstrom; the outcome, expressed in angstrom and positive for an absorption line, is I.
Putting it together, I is 1.6 angstrom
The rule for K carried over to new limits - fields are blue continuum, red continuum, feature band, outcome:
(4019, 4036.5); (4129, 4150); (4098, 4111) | 0.3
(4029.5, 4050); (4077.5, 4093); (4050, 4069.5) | 1.3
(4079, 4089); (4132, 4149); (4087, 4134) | 1.5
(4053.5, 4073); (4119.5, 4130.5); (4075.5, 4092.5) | -1.7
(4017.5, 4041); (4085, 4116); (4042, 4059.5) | 0.4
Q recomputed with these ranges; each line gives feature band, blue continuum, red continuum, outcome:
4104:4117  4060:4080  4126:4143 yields -1.2 angstrom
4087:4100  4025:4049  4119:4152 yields 0.1 angstrom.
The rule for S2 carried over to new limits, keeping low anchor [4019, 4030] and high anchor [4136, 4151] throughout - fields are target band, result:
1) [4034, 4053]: 0.2 angstrom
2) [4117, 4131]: -0.8 angstrom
